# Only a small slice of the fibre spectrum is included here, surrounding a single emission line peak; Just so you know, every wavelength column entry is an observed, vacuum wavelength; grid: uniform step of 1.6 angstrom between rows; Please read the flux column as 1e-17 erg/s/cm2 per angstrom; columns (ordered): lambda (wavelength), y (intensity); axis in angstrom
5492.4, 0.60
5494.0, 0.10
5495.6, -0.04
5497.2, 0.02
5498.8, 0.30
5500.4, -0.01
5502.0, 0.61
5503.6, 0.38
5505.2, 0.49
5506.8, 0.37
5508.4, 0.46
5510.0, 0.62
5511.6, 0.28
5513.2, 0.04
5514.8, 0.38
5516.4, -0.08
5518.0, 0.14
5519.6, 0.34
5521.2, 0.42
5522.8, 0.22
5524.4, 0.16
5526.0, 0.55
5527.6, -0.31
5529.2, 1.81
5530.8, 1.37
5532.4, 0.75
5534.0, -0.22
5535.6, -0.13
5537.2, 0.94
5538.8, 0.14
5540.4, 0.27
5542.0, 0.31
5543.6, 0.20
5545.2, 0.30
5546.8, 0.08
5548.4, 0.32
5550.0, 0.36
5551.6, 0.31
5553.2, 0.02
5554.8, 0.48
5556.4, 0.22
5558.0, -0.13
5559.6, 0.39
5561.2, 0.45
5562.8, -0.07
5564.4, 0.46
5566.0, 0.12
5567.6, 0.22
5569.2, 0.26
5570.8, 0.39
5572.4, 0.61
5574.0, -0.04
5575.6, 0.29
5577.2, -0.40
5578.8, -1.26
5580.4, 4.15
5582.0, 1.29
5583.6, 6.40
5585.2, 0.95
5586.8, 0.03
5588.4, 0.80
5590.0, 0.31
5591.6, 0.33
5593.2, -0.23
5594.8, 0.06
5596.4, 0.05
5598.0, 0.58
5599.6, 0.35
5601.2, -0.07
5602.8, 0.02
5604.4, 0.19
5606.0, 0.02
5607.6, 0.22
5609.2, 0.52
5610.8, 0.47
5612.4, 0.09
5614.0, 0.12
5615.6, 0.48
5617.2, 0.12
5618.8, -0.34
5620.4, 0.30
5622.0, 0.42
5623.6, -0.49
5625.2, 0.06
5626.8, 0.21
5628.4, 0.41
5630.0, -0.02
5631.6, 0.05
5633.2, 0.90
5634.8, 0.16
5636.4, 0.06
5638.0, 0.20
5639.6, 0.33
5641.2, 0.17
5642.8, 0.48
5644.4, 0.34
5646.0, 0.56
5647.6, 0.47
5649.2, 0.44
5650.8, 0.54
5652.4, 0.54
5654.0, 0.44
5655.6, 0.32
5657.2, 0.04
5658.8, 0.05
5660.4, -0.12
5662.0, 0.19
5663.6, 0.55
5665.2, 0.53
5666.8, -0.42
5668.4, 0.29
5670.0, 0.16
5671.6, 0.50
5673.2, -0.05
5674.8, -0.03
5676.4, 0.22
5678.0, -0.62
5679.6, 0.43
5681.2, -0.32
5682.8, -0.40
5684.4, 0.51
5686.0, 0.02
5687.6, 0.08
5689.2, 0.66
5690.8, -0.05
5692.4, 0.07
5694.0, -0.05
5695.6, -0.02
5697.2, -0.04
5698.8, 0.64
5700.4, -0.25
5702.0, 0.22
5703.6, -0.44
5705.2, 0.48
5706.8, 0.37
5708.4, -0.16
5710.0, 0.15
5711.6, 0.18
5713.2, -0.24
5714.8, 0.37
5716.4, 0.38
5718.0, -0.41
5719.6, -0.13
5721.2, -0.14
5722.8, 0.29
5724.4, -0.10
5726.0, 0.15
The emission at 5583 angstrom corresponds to [O III]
